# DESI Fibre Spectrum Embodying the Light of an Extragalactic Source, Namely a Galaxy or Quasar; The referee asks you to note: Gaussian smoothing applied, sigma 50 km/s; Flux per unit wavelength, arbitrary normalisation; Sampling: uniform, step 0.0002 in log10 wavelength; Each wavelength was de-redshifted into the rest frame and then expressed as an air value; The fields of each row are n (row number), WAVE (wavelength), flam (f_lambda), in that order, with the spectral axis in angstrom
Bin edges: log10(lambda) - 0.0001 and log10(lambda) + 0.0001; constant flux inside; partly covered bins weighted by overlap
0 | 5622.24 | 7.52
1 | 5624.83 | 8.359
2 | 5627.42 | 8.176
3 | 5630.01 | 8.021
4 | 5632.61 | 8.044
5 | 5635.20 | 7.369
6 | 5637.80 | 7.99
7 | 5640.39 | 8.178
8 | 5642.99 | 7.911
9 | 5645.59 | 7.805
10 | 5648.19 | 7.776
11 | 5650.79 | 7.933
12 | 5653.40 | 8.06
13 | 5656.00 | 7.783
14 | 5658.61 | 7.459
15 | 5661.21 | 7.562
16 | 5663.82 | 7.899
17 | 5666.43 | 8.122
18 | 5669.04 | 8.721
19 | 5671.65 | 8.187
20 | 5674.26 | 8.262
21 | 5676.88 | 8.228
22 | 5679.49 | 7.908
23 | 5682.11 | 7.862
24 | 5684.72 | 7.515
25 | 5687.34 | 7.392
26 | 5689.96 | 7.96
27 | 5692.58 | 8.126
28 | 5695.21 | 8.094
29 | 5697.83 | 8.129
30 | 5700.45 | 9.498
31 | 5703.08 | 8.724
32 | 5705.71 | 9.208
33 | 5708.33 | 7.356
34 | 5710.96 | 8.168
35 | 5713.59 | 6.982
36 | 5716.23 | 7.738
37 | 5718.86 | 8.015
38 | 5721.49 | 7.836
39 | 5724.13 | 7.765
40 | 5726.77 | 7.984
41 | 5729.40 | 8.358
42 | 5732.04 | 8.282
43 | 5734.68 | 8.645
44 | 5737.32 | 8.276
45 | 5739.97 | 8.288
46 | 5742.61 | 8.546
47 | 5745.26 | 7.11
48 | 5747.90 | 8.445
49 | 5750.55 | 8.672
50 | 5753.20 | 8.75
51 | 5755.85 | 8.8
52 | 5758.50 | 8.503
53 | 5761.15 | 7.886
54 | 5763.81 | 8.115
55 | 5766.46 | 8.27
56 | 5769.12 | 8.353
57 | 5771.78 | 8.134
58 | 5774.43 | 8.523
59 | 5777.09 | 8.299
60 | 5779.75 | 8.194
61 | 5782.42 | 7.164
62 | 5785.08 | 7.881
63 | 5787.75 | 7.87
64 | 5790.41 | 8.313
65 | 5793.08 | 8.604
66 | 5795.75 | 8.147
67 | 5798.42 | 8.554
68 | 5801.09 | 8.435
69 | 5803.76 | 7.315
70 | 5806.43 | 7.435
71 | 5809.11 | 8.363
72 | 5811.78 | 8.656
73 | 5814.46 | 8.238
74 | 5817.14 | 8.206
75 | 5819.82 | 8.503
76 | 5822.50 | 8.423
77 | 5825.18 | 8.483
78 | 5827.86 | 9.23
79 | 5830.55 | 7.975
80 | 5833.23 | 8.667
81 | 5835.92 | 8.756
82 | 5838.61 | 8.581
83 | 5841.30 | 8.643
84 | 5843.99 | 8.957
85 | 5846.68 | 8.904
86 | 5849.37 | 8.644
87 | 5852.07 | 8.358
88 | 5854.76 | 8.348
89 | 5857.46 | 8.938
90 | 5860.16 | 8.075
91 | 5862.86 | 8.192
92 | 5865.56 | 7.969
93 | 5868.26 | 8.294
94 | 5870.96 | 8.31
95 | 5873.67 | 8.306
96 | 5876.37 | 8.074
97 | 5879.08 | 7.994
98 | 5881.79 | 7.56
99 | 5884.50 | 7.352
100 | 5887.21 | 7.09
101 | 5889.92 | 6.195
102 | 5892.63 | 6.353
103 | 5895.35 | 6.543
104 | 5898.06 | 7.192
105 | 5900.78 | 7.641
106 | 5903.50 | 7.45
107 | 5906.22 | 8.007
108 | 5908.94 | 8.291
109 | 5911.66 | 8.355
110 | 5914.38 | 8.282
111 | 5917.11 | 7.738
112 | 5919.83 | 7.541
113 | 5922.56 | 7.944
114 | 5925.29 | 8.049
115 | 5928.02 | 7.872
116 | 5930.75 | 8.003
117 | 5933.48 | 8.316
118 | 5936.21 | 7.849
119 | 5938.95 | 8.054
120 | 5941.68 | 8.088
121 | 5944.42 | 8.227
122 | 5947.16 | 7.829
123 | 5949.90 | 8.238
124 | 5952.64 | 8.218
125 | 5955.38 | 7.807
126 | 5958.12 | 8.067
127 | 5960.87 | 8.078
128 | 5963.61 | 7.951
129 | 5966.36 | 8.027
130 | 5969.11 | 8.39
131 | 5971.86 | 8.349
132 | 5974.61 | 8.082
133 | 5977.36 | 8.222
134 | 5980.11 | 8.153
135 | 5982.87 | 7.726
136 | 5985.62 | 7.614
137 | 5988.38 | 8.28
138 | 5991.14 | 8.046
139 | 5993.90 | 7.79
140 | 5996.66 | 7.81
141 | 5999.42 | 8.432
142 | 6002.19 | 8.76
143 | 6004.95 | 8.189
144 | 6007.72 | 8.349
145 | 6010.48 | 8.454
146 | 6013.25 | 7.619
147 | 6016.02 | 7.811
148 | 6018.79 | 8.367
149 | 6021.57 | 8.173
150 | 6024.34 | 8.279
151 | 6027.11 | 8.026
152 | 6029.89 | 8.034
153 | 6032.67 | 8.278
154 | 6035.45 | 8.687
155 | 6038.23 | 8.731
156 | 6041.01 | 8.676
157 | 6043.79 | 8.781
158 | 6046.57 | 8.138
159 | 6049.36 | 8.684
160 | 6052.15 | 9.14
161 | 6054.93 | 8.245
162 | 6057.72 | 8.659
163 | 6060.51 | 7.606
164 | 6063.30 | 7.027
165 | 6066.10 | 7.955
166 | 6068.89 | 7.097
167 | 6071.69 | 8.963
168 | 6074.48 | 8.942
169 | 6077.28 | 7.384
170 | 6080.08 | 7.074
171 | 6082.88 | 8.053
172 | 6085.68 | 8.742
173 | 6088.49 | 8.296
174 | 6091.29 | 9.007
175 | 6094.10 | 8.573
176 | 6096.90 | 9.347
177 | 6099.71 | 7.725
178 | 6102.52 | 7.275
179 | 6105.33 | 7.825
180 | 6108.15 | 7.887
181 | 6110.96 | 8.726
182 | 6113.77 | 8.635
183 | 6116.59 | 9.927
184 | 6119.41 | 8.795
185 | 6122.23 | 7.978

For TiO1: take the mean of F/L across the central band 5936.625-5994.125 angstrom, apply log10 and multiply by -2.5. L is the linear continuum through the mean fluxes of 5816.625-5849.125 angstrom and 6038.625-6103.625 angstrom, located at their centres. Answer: 0.05 mag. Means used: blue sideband 8.62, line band 8.06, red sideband 8.25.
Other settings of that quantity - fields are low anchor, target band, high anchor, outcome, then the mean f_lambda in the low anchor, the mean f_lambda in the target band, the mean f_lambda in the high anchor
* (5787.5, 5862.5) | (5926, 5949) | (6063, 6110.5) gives 0.03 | 8.42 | 8.03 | 8.11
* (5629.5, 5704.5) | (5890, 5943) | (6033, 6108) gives 0.06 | 8.02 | 7.73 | 8.25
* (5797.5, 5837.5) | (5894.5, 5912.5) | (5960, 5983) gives 0.08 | 8.35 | 7.65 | 8.13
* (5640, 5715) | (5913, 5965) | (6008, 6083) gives 0.02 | 8.03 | 8.01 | 8.19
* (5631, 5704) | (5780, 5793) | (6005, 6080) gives 0.02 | 8.01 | 7.91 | 8.21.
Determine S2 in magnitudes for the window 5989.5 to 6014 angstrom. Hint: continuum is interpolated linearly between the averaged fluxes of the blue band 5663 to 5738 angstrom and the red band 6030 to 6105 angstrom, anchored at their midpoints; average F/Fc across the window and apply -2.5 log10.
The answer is 0.01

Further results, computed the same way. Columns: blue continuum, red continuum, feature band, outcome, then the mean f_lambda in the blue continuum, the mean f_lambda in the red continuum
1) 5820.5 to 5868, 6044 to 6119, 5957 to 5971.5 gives 0.04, 8.53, 8.28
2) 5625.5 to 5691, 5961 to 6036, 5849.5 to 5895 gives 0.03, 7.93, 8.14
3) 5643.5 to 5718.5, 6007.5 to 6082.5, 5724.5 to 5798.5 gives -0.02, 8.02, 8.19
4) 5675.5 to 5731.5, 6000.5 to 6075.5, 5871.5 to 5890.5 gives 0.08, 8.04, 8.28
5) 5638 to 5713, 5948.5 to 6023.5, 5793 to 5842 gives -0.04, 8.06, 8.11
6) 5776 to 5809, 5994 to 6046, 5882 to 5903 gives 0.17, 8.03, 8.29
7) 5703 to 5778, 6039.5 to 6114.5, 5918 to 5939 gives 0.04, 8.2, 8.24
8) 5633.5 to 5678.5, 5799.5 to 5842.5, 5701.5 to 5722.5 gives 0.01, 7.96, 8.37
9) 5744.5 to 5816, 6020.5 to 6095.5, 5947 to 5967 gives 0.03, 8.19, 8.27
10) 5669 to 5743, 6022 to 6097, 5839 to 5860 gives -0.06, 8.13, 8.29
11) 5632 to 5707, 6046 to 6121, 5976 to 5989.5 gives 0.03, 8.06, 8.29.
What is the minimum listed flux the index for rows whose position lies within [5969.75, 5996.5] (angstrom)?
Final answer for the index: 7.614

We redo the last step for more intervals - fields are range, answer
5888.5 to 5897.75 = 6.195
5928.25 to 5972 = 7.807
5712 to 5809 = 6.982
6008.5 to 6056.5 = 7.619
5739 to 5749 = 7.11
